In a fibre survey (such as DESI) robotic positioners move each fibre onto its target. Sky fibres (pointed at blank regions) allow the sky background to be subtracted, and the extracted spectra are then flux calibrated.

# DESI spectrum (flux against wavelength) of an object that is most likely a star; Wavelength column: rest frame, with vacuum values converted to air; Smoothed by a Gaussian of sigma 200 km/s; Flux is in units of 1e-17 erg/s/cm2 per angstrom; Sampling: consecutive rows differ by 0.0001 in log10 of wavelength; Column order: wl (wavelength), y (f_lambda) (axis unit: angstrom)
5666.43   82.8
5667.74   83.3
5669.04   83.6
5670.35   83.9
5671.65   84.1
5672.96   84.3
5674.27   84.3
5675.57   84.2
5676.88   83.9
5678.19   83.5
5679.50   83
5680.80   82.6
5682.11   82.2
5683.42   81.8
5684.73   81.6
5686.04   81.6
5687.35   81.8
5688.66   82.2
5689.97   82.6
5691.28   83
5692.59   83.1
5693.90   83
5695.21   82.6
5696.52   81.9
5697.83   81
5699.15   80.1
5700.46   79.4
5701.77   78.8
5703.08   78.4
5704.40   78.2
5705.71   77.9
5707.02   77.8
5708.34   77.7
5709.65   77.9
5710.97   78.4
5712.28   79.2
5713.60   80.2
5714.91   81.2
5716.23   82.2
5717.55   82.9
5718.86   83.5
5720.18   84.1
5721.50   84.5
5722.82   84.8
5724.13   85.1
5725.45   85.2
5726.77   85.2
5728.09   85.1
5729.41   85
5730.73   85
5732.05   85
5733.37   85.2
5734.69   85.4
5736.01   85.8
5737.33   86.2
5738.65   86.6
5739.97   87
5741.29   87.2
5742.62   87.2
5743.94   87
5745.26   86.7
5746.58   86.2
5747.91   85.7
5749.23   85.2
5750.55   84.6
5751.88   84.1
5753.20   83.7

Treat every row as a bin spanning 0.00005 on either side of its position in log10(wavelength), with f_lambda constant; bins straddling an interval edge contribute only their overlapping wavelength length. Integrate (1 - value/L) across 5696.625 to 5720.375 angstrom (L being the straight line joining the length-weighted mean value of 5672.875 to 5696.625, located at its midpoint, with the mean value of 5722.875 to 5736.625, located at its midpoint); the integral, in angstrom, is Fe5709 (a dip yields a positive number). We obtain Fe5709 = 1.2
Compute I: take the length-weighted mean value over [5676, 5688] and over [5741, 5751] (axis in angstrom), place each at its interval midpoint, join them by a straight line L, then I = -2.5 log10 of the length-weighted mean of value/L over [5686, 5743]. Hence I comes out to 0.02 mag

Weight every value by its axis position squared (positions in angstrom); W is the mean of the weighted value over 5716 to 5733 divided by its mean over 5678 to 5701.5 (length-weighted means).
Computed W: 1.0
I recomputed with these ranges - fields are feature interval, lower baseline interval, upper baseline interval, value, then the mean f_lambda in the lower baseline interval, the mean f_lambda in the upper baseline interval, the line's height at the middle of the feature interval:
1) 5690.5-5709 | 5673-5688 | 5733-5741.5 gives 0.05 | 82.8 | 86.2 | 84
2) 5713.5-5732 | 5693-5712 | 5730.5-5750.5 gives -0.01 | 79.6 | 86.1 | 83.1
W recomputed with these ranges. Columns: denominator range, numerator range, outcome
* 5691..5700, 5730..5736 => 1.05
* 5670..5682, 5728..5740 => 1.04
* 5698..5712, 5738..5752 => 1.11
